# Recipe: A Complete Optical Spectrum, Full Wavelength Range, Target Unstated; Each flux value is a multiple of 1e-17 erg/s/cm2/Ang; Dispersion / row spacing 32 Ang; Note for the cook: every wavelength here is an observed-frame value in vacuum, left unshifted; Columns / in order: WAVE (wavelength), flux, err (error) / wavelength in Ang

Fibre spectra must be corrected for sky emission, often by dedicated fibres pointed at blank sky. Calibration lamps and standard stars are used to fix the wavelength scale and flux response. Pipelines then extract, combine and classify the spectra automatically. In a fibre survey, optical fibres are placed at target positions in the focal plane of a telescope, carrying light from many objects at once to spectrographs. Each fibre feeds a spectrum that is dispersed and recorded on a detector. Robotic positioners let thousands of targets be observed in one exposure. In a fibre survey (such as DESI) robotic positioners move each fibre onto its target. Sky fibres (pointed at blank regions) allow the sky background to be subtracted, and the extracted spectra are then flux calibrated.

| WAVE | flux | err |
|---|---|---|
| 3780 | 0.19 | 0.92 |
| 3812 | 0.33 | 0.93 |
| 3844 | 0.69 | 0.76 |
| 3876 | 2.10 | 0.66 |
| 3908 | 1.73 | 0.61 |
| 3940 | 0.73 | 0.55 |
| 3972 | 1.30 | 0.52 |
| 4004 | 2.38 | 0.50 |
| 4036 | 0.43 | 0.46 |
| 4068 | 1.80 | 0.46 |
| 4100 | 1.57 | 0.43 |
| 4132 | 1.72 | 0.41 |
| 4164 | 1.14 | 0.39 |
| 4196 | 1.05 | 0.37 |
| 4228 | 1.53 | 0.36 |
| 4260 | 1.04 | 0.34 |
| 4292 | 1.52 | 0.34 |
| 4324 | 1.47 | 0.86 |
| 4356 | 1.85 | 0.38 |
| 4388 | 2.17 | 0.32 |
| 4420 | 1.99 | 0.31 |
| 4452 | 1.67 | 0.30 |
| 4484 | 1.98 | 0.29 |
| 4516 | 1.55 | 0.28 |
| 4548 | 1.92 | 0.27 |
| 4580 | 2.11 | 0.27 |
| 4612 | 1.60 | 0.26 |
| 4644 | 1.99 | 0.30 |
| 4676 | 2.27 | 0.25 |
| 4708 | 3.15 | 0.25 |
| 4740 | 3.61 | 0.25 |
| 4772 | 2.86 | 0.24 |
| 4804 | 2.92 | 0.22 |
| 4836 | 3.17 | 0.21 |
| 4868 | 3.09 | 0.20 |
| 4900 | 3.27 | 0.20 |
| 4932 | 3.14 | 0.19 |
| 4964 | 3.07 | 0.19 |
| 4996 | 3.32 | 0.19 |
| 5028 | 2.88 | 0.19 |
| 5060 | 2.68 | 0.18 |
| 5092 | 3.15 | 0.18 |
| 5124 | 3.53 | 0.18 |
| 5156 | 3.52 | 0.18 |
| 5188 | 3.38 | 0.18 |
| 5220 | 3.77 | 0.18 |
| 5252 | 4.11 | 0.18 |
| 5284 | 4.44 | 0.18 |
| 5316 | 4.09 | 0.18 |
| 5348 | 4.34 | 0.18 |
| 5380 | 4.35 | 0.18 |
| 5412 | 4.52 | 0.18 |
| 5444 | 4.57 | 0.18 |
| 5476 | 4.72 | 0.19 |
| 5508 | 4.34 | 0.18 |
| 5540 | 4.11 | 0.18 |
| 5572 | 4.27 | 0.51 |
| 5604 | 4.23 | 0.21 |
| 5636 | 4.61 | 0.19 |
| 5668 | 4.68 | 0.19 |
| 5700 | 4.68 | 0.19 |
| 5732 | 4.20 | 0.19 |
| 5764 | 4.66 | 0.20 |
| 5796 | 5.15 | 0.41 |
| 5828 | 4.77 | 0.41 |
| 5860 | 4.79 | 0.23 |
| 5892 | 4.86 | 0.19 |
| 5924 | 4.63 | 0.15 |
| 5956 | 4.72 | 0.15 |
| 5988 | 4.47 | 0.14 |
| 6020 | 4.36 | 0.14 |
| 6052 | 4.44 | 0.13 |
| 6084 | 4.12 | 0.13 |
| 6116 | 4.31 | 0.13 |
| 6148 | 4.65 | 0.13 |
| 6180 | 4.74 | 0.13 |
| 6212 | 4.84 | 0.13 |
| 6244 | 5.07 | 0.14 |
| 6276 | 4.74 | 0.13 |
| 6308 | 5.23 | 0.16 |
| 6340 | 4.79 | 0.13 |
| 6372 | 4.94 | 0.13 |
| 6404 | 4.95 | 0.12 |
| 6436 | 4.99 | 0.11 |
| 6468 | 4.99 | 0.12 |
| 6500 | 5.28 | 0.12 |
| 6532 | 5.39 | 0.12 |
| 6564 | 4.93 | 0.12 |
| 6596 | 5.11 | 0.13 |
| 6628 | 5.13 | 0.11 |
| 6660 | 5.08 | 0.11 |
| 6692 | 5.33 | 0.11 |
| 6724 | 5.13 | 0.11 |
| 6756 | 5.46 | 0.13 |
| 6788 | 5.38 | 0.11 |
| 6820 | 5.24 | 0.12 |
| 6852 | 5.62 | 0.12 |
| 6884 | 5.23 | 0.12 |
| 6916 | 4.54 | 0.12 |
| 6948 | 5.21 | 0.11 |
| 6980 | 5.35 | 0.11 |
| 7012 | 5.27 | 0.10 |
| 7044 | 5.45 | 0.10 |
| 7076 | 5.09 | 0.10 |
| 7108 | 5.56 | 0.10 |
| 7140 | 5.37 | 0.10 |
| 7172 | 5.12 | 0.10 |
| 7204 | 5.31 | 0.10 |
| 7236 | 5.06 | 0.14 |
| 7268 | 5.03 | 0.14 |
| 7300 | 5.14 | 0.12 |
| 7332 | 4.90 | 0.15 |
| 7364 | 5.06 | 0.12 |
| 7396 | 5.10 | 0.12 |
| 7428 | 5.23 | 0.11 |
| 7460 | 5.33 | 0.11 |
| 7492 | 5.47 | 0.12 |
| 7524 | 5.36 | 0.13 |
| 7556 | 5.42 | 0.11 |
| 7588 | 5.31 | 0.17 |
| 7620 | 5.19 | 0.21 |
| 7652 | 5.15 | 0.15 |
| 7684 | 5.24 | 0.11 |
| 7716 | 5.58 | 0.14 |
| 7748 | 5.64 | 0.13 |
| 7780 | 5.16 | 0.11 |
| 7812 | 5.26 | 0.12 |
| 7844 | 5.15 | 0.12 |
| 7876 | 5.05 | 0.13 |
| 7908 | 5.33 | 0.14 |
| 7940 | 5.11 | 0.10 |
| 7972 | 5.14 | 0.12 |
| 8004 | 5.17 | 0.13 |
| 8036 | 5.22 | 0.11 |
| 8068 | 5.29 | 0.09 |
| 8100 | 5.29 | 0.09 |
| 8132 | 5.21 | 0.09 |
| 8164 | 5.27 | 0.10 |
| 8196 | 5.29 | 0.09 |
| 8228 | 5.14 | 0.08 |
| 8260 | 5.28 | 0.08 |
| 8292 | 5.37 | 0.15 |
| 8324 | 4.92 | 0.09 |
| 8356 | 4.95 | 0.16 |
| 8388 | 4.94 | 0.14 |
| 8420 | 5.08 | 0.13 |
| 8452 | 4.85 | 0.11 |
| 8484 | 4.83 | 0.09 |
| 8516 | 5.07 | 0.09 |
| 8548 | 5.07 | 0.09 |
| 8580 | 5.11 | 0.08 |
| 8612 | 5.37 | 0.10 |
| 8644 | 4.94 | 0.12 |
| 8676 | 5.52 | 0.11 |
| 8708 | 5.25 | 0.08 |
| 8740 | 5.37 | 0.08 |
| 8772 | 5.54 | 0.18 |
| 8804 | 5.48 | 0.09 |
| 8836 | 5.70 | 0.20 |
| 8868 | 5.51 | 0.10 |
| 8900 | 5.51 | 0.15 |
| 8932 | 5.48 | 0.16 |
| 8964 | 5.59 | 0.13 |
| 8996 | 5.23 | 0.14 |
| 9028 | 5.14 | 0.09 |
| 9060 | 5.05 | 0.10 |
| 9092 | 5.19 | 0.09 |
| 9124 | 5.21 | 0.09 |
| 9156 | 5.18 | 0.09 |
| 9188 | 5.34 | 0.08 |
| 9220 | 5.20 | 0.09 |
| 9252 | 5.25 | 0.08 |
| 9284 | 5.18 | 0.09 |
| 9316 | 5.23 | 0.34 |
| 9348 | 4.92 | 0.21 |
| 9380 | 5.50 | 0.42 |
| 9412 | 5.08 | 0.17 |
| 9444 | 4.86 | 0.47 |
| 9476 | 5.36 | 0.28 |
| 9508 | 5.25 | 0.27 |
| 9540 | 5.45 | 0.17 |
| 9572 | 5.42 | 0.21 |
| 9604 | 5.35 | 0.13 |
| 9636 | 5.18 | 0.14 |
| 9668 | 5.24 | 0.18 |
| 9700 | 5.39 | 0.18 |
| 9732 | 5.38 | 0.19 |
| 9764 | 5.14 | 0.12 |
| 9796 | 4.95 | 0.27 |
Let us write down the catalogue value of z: 0.18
